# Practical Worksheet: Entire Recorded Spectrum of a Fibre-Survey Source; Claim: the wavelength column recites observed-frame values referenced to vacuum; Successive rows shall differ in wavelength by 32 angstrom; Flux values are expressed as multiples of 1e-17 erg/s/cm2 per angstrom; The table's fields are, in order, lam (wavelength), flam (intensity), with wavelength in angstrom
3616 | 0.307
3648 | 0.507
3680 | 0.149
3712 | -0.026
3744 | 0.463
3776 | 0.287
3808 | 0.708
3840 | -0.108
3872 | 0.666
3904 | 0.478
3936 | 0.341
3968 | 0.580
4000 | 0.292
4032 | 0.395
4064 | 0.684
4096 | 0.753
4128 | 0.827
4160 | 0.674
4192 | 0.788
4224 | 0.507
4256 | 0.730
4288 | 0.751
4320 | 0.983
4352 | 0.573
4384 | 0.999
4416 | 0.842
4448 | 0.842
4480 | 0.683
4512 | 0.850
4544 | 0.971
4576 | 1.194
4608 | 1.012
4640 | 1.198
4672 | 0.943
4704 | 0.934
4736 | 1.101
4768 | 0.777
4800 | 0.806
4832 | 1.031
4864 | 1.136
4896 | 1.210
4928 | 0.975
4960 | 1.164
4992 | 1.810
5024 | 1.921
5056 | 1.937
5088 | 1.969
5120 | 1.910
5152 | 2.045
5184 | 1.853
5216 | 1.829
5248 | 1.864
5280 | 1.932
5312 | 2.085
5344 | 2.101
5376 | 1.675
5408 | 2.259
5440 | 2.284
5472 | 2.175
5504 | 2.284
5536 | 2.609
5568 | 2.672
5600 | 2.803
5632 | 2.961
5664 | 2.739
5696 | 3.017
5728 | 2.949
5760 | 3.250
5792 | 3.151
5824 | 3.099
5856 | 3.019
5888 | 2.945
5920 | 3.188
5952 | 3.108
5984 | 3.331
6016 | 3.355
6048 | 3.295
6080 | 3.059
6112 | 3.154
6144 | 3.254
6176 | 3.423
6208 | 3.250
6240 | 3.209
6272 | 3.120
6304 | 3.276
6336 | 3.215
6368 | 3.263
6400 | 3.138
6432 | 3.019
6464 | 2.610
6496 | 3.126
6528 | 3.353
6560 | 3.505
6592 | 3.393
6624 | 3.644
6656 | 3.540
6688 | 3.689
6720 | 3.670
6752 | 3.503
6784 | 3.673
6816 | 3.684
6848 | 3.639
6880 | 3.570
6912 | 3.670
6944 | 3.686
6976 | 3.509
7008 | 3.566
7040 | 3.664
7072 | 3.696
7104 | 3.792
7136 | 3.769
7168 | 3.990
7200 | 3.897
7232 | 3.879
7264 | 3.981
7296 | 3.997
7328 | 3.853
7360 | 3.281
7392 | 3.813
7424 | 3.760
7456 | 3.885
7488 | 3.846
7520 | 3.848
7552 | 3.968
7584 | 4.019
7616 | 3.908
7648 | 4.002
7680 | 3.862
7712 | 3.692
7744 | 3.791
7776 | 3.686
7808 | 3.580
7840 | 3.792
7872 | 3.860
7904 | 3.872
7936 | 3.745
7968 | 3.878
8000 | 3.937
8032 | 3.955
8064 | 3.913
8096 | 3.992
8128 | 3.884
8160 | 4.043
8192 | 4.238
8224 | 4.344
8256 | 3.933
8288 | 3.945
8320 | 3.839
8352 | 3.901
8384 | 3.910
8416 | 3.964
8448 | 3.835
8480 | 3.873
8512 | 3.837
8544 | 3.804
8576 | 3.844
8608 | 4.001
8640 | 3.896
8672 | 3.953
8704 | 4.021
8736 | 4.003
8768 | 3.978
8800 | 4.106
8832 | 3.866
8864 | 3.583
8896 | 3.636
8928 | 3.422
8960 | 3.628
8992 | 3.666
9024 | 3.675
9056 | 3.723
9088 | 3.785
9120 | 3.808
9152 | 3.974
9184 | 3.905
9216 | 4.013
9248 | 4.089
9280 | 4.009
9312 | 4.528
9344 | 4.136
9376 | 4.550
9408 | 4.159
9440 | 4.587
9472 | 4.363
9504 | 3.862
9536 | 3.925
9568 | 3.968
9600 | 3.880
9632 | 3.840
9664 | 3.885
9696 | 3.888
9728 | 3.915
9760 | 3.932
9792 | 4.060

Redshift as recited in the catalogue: 0.249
